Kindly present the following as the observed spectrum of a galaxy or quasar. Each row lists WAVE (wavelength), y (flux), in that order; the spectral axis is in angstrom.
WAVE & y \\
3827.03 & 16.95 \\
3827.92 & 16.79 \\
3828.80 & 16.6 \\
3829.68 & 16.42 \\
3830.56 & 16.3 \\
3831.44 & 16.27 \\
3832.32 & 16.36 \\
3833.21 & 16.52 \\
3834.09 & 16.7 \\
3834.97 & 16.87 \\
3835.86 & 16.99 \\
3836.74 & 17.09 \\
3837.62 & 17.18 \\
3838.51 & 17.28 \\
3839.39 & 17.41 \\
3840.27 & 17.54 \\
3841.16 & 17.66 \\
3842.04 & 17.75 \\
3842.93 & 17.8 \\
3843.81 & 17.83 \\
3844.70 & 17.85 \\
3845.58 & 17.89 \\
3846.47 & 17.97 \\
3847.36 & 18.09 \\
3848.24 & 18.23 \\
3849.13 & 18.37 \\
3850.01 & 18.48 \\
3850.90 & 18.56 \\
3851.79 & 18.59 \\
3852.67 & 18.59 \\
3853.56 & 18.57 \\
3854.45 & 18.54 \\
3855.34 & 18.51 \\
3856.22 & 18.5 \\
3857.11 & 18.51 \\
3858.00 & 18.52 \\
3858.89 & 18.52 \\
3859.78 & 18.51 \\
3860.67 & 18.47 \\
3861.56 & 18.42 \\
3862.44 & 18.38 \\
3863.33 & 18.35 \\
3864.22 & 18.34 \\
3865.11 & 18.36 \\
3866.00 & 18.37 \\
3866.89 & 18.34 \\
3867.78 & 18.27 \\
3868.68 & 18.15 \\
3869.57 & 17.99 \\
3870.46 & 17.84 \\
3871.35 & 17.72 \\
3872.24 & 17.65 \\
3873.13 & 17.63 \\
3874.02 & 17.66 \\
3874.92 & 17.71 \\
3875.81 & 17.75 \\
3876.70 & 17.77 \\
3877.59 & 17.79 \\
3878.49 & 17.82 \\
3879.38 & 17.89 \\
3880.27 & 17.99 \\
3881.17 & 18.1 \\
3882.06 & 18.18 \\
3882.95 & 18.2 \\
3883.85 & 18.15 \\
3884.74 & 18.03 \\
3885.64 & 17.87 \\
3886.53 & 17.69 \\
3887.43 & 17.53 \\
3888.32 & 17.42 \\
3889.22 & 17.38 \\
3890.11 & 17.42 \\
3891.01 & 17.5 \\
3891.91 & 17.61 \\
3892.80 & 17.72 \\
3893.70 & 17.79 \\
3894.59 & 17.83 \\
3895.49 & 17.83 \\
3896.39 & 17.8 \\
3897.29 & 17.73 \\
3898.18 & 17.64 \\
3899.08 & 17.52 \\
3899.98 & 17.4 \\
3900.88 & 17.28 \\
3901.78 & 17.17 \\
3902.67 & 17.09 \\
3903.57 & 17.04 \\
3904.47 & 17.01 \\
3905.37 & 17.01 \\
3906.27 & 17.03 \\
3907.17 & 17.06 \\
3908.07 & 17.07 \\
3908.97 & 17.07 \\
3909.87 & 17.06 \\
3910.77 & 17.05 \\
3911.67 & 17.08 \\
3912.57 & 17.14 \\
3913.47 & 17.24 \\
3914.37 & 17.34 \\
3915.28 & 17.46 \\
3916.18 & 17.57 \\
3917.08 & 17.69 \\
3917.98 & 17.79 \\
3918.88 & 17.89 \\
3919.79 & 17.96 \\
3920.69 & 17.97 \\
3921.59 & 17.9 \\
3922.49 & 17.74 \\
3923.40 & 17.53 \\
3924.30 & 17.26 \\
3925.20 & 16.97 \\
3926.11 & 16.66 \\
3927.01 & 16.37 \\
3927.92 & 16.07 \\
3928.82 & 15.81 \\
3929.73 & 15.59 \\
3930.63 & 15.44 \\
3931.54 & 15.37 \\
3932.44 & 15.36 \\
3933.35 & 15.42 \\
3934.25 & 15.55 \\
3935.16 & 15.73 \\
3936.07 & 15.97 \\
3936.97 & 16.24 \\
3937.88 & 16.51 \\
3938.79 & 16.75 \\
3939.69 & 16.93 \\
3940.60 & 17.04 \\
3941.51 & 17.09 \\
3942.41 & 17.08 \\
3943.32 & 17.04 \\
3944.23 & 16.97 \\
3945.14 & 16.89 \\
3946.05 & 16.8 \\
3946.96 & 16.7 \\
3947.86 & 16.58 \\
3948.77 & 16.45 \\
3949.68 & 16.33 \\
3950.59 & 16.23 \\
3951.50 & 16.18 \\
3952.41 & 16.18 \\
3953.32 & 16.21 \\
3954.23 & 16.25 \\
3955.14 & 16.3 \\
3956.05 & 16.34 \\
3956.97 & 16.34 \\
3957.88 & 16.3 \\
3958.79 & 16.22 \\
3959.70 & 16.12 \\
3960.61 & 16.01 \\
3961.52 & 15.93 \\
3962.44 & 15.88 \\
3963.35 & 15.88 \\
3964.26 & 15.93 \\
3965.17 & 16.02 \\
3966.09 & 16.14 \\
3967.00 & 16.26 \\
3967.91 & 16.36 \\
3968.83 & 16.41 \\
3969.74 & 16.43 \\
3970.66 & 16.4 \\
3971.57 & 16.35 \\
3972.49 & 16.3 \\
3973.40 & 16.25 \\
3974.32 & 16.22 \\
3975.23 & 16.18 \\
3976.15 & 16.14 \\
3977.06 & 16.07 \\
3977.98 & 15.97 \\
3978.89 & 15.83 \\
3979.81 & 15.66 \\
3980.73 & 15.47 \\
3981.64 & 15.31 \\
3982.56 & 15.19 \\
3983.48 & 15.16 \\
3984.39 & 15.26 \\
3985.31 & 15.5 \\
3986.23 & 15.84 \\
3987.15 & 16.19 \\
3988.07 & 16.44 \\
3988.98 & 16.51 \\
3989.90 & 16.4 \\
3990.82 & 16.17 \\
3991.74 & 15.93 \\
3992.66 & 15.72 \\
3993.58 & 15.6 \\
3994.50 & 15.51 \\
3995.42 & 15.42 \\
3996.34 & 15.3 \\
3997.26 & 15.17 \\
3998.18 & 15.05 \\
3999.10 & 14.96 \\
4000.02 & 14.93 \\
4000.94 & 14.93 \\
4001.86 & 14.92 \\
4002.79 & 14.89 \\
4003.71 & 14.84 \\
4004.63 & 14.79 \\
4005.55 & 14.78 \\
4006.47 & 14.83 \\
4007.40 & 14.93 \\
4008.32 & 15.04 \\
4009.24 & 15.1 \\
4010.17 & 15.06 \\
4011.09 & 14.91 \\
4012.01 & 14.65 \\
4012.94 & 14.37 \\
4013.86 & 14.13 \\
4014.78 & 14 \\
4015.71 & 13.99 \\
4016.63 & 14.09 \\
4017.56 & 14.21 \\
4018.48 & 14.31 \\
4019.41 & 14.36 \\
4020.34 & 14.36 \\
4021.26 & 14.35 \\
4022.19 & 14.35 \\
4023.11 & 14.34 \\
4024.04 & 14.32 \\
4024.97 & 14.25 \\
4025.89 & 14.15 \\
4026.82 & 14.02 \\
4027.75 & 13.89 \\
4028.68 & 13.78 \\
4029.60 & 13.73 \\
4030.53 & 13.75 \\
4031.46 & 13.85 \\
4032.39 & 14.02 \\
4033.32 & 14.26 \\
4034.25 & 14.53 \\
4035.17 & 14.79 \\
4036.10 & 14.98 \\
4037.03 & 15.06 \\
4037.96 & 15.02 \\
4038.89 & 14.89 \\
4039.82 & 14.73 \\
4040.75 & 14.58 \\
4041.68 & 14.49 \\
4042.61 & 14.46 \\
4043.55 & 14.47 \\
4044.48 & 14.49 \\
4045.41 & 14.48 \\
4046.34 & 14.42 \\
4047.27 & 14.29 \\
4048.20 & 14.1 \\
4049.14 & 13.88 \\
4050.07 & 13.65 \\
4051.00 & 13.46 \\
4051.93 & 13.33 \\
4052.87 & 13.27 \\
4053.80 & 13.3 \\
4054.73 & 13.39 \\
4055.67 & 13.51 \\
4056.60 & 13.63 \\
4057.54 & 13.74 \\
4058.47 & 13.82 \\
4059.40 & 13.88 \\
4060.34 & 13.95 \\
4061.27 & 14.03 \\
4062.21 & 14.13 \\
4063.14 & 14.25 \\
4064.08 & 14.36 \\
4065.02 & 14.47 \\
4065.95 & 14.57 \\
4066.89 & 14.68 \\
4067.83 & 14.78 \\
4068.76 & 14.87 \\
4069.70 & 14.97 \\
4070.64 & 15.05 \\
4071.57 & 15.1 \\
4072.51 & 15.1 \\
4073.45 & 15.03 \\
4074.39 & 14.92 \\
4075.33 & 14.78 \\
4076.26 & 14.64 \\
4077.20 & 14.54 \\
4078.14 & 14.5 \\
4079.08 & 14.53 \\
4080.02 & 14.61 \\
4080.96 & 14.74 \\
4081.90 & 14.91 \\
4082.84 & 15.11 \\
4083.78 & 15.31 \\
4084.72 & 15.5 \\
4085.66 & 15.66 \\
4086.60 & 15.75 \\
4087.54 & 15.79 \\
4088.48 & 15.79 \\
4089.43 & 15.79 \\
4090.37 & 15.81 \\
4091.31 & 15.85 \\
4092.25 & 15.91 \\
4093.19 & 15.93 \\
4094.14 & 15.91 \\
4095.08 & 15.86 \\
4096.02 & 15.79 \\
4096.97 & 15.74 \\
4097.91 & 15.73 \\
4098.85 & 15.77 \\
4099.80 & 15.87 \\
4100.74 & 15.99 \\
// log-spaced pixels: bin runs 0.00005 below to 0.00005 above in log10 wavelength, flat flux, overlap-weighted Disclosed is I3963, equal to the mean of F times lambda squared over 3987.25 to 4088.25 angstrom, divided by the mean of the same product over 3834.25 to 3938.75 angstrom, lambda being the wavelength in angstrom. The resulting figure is 0.90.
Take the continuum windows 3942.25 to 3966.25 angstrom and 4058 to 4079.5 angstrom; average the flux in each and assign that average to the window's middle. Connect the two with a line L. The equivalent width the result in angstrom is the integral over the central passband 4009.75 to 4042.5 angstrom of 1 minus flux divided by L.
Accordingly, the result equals 1.86 angstrom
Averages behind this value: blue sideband 16.3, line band 14.4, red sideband 14.6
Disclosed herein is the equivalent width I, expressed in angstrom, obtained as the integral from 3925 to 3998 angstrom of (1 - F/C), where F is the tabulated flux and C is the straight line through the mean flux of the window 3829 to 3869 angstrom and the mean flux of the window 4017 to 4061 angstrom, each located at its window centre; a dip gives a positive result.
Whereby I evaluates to -2.09 angstrom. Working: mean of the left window 17.9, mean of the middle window 16.1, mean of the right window 14.1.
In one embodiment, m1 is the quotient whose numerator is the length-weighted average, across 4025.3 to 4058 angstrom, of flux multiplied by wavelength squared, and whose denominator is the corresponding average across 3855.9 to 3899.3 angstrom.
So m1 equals 0.9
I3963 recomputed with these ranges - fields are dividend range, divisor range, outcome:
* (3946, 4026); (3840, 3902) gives 0.91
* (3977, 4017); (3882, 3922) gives 0.91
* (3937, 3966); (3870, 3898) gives 0.96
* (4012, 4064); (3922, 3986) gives 0.91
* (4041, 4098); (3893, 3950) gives 0.93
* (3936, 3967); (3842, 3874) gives 0.94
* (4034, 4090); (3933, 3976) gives 0.94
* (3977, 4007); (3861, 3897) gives 0.91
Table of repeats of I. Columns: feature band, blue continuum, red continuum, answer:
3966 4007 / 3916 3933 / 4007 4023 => -1.19 angstrom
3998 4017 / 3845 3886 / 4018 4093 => 0.89 angstrom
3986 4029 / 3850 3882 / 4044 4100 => 2.56 angstrom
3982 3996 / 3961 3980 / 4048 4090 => 0.04 angstrom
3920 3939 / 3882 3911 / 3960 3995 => 0.52 angstrom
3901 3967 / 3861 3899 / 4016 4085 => 0.46 angstrom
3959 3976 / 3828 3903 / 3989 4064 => -0.52 angstrom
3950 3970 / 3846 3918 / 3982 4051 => -0.17 angstrom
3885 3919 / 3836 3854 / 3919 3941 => -0.86 angstrom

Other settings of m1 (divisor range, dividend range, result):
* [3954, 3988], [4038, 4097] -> 0.96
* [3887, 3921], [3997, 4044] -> 0.88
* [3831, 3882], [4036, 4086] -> 0.89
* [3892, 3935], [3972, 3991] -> 0.96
